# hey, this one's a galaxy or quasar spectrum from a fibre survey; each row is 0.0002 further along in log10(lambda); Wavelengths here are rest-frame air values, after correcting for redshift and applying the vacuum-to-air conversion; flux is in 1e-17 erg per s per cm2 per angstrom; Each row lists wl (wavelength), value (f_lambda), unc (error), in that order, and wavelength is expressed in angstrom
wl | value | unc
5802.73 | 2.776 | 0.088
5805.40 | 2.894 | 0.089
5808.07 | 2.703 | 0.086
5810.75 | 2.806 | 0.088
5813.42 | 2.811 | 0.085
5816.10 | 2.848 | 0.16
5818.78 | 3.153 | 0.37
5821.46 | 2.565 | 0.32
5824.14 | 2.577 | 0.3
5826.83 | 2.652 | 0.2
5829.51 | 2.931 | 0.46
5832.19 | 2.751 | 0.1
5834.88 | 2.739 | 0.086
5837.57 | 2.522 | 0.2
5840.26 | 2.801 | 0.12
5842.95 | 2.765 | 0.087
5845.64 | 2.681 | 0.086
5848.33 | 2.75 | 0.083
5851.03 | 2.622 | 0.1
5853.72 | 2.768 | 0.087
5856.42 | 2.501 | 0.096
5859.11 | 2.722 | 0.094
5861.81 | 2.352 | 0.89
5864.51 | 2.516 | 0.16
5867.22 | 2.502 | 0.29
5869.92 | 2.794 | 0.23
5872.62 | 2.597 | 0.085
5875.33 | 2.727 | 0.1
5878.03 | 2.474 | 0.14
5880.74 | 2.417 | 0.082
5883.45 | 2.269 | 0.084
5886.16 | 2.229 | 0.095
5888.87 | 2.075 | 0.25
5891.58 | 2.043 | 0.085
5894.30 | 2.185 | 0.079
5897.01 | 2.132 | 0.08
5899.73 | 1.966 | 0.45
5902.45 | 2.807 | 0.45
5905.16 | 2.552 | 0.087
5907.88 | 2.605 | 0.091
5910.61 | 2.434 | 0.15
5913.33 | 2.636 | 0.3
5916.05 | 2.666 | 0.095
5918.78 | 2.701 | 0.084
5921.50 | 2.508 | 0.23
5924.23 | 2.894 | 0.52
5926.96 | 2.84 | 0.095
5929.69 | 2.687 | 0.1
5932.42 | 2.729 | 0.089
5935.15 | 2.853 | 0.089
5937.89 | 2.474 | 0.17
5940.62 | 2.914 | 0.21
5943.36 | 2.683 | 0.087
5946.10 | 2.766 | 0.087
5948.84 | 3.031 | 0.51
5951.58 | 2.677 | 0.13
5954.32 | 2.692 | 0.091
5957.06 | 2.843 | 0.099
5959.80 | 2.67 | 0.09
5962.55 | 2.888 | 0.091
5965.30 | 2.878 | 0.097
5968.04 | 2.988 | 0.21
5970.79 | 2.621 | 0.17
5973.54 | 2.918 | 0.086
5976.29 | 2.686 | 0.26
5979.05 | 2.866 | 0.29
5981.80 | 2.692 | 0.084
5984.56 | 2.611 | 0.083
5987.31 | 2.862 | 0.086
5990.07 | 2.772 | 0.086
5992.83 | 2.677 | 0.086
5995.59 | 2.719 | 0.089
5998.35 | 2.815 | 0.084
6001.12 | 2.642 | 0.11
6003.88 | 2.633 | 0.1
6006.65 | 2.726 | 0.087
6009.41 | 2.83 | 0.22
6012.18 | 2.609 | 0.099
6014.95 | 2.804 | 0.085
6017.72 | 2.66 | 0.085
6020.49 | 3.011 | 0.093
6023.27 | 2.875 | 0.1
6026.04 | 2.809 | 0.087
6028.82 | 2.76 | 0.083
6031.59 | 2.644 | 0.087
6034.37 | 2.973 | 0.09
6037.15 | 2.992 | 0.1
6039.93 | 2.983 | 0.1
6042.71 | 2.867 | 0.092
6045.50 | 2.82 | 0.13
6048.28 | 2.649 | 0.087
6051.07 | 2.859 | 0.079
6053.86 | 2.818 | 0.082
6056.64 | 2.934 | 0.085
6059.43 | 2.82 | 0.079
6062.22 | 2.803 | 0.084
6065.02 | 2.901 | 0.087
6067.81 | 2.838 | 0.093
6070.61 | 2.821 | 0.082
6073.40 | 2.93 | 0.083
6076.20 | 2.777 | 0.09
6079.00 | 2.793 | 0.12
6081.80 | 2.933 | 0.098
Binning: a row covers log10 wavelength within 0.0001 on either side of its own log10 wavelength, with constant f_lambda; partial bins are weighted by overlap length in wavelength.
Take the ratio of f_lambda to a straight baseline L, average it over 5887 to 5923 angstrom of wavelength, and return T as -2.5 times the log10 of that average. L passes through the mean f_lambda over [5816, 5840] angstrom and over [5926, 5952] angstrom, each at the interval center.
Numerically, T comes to 0.15 mag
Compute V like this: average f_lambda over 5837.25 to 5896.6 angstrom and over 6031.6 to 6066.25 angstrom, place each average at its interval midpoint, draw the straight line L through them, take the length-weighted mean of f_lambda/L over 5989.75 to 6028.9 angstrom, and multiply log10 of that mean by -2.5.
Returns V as 0.01 mag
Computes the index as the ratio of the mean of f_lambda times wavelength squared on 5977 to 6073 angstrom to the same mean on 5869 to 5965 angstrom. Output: 1.12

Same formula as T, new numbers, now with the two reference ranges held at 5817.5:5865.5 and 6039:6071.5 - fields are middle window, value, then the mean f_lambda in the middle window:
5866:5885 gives 0.072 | 2.54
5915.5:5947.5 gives 0.010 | 2.73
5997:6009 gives 0.035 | 2.71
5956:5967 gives -0.020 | 2.83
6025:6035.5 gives 0.012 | 2.79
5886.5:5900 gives 0.283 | 2.1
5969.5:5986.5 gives 0.019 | 2.74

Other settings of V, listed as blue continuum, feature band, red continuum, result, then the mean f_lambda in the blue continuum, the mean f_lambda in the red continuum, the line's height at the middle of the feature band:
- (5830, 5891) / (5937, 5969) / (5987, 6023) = -0.04 mag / 2.57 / 2.75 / 2.69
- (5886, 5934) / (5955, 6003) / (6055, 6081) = -0.05 mag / 2.49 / 2.85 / 2.65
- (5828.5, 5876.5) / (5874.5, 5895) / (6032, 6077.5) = 0.17 mag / 2.67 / 2.86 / 2.7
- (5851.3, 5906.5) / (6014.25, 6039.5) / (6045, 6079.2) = -0.03 mag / 2.44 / 2.83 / 2.75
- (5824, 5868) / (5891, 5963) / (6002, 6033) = 0.03 mag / 2.66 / 2.76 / 2.71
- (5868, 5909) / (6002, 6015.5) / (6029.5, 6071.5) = 0.01 mag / 2.39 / 2.85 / 2.73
